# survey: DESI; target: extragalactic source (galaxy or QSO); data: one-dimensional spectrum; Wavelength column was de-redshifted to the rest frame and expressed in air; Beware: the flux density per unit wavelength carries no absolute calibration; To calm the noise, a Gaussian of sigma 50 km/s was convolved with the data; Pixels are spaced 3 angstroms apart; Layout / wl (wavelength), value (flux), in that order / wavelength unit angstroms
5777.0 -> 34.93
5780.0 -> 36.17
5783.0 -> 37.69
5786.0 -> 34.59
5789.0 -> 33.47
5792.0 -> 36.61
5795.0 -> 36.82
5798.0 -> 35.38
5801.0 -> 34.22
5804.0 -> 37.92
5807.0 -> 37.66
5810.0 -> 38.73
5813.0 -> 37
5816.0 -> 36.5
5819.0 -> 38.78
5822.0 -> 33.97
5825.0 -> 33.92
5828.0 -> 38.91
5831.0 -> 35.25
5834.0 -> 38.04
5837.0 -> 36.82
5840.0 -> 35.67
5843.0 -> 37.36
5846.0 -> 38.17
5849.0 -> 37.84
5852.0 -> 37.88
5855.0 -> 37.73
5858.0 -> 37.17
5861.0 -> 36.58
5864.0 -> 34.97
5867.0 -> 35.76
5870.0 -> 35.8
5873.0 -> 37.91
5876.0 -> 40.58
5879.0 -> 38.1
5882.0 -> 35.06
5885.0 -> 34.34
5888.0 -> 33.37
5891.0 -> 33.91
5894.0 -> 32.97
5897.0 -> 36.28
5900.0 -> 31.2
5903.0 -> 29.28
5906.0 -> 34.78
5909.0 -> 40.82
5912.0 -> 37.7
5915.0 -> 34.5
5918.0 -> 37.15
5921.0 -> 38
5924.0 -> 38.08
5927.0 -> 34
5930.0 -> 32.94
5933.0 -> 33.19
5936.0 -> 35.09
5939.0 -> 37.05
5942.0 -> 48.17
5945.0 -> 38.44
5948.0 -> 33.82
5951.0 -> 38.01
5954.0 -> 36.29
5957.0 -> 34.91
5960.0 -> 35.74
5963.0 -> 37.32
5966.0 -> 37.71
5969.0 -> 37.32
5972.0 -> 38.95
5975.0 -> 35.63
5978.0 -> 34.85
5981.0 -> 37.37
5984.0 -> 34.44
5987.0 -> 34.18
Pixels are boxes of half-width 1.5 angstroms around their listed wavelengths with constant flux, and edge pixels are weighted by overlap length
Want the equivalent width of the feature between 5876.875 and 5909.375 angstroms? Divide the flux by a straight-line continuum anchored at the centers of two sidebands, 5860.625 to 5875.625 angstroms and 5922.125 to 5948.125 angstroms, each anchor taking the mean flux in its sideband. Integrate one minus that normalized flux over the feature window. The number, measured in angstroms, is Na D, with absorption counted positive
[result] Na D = 1.96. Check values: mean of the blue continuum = 36.5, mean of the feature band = 34.5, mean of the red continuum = 36.9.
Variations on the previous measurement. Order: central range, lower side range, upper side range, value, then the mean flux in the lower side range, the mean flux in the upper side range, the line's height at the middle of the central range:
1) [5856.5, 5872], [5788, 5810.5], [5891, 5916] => -0.4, 36.3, 34.6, 35.3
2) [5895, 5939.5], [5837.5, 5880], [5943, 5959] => 1.9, 37.2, 36.6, 36.9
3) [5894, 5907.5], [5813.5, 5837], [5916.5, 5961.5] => 1.4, 36.5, 36.7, 36.7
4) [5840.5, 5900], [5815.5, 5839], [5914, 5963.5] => 0.5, 36.5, 36.6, 36.6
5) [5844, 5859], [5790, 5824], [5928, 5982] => -0.5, 36.6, 36.8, 36.7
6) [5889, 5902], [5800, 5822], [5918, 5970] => 1.2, 37.1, 36.8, 36.9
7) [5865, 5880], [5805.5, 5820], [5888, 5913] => -0.9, 37.7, 34.5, 35.5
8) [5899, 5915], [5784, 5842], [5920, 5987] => 0.7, 36.4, 36.6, 36.5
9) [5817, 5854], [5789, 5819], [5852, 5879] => 0.0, 36.7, 37.2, 36.9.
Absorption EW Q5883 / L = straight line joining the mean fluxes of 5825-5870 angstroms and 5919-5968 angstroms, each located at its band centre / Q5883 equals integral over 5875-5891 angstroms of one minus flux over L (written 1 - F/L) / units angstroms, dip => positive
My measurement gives 0.4 angstroms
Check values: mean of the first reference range 36.9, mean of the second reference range 36.8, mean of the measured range 35.9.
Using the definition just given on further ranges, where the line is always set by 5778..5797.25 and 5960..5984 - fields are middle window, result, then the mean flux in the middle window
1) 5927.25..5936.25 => 0.7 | 33.6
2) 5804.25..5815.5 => -0.5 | 37.7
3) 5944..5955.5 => 0.0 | 36.6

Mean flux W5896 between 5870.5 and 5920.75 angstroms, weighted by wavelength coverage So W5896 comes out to 35.6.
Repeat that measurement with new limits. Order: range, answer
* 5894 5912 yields 34.6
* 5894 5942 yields 35.7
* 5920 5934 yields 35.2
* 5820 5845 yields 36.3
